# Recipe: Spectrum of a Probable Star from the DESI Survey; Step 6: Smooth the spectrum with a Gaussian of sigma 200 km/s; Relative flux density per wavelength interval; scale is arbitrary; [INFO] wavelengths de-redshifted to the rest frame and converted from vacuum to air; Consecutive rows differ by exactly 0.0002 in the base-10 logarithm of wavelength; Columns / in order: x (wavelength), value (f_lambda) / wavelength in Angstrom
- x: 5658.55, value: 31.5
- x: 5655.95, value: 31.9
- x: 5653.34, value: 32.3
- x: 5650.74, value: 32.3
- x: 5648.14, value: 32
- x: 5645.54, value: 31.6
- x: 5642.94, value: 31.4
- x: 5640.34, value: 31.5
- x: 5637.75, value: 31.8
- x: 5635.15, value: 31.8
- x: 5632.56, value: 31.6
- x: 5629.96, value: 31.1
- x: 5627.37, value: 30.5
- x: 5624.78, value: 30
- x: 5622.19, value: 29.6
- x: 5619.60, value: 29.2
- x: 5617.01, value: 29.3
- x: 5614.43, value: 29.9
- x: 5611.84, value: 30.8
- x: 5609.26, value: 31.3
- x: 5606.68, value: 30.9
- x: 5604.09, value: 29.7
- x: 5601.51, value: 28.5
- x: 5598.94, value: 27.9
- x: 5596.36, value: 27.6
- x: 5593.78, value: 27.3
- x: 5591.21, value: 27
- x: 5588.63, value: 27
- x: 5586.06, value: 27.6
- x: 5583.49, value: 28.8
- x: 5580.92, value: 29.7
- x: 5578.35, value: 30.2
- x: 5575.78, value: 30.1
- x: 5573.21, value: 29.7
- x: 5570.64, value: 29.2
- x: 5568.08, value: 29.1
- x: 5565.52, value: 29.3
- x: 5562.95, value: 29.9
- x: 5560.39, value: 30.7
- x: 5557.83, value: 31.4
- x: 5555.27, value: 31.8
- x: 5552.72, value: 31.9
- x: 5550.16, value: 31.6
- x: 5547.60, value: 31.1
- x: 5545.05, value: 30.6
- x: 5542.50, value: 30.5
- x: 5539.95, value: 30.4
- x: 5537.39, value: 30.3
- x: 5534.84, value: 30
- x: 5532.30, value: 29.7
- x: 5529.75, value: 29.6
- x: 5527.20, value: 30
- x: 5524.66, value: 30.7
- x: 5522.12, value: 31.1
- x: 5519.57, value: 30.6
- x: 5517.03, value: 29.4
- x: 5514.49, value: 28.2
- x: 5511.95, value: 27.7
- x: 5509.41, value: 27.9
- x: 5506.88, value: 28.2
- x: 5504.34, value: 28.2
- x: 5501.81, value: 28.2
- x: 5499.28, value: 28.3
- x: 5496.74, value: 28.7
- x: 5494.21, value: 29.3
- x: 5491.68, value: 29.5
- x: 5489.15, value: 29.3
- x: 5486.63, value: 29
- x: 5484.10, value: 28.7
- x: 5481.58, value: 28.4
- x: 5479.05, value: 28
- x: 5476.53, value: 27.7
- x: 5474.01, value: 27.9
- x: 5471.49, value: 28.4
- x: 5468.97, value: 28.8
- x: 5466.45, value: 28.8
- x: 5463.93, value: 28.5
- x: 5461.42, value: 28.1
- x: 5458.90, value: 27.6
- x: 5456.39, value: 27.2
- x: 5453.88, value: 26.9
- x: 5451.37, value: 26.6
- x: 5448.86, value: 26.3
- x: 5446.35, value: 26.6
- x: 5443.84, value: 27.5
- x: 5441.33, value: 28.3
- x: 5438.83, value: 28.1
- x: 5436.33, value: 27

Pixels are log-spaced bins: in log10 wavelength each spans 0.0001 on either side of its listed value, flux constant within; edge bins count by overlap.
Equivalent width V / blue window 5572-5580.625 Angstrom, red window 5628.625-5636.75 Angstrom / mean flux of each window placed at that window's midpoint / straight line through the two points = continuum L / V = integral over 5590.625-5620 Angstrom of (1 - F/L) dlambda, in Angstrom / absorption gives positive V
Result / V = 1.51 Angstrom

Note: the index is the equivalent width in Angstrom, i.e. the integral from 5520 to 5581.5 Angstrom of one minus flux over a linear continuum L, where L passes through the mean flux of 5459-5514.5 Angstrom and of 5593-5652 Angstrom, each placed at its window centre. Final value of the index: -2.2 Angstrom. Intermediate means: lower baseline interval 28.4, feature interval 30.4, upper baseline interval 30.4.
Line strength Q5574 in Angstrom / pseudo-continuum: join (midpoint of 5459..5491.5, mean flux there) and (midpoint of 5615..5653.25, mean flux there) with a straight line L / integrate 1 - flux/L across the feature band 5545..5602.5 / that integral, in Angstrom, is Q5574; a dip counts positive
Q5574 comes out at 1.1 Angstrom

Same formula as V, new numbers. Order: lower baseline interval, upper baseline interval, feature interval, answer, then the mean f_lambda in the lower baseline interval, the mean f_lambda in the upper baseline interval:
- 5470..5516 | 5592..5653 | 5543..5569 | -1.2 Angstrom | 28.4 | 30.3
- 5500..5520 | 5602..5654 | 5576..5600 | 1.5 Angstrom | 28.5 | 30.9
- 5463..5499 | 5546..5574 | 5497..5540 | 0.4 Angstrom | 28.6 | 30.5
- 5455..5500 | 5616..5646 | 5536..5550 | -0.6 Angstrom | 28.5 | 30.8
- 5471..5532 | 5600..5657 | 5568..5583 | 0.2 Angstrom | 28.9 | 30.9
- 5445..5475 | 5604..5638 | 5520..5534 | -0.7 Angstrom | 27.6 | 30.5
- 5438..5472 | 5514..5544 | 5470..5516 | 0.8 Angstrom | 27.7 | 30.1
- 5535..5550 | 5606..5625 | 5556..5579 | 0.3 Angstrom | 30.6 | 30.1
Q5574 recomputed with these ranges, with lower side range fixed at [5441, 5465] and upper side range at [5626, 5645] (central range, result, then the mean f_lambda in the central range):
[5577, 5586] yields 0.3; 29.3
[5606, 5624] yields 0.5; 30.1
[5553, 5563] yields -0.5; 31.2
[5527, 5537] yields -0.3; 29.9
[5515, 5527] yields -0.6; 30.3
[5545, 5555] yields -0.7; 31.4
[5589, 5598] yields 0.9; 27.3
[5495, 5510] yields 0.1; 28.3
